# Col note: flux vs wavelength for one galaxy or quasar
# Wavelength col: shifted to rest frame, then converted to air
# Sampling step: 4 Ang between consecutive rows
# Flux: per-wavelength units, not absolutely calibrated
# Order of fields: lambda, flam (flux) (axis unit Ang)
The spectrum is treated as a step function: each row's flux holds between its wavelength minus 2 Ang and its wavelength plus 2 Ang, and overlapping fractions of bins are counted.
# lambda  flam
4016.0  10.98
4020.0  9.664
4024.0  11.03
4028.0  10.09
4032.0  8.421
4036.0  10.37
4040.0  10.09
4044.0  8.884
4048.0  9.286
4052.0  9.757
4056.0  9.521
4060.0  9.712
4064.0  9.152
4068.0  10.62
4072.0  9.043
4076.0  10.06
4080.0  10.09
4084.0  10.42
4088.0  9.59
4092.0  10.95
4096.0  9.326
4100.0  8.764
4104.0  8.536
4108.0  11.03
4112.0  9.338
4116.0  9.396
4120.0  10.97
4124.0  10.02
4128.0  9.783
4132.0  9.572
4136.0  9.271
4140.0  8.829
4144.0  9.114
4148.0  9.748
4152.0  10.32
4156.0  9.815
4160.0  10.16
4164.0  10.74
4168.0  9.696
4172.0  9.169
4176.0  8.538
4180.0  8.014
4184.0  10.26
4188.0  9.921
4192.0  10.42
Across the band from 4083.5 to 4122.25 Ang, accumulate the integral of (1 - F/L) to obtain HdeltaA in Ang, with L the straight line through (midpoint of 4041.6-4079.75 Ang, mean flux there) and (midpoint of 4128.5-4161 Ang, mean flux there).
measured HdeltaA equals -0.9 Ang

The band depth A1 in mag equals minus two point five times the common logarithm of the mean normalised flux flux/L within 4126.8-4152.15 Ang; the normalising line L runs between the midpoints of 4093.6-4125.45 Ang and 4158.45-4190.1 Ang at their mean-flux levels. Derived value 0.02 mag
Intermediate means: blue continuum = 9.68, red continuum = 9.56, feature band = 9.45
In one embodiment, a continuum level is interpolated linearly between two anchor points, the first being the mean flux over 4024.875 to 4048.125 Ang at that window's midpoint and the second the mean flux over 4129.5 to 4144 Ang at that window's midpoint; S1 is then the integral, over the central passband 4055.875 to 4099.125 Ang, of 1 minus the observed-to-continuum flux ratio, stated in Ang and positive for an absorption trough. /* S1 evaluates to -1.79 Ang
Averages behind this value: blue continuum 9.62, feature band 9.85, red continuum 9.23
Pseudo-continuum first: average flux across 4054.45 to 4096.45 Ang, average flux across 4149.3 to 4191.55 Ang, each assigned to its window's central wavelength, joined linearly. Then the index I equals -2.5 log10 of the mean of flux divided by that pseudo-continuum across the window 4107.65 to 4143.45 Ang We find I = 0.01 mag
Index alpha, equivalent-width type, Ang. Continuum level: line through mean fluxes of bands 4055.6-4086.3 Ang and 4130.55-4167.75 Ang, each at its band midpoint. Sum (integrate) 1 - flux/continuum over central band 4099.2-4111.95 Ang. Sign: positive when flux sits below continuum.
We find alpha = 0.4 Ang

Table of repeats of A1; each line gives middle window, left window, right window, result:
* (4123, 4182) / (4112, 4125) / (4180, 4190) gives 0.037 mag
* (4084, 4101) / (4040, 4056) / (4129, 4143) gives -0.052 mag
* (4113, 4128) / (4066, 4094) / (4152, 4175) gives -0.003 mag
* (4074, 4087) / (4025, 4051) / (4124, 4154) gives -0.063 mag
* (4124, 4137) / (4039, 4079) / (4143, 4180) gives -0.002 mag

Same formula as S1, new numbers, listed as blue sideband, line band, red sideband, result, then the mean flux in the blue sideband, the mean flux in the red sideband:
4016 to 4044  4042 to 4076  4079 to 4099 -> 1.5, 9.94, 10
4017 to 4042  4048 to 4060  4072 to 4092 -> 0.5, 9.99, 10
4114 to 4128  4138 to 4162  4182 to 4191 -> 1.0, 10.1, 10.1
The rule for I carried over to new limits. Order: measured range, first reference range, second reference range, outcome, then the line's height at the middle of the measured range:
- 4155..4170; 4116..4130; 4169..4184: -0.103 mag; 9.2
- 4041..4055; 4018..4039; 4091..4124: 0.057 mag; 9.88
